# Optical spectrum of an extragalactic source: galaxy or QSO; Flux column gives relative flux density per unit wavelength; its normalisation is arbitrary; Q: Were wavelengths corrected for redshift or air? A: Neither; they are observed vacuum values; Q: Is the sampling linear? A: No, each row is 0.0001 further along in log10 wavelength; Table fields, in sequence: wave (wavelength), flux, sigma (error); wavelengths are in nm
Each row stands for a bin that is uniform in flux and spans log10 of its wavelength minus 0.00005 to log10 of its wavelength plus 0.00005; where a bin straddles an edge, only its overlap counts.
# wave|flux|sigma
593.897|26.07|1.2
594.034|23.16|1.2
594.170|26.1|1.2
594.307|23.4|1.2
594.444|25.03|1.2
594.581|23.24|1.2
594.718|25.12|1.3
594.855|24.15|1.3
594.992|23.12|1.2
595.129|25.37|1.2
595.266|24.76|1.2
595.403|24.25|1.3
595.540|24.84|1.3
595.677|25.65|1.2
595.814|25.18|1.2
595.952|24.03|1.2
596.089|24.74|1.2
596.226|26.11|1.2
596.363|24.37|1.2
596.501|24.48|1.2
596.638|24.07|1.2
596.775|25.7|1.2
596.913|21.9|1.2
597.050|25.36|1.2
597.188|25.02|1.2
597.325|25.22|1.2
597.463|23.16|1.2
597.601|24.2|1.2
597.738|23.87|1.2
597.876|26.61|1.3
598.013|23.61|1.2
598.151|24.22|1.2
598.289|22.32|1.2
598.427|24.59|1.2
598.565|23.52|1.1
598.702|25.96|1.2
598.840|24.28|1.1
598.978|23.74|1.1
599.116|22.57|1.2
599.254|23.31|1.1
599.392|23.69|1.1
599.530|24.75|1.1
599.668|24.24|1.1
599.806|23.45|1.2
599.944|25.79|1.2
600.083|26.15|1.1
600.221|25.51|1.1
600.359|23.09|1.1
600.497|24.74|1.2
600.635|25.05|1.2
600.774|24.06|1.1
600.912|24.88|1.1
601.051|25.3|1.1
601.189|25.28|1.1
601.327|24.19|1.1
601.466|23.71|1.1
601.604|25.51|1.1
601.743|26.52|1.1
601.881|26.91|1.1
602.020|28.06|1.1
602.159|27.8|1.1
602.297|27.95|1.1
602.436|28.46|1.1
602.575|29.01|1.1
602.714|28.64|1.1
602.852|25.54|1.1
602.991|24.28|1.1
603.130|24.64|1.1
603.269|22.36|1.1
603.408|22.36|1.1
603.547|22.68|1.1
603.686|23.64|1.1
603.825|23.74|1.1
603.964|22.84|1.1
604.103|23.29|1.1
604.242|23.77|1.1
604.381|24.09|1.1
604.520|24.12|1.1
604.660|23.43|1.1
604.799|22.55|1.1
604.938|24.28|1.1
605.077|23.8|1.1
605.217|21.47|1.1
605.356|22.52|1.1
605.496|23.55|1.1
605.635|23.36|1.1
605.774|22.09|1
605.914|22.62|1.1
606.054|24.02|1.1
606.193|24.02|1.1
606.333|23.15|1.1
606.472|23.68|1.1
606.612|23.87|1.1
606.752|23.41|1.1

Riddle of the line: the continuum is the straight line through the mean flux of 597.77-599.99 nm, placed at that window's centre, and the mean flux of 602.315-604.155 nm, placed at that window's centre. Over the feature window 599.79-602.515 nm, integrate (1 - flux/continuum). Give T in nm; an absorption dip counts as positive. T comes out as -0.13 nm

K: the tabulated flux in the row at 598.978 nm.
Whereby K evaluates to 23.74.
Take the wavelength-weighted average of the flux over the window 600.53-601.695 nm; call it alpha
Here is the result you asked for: 24.8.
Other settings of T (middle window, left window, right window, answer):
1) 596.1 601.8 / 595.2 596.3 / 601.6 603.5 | 0.241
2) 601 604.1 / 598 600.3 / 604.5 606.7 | -0.218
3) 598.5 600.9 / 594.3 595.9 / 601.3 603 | 0.153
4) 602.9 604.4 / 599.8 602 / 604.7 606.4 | 0.032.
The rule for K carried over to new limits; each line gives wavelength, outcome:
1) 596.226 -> 26.11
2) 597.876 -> 26.61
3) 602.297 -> 27.95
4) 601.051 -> 25.3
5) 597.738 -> 23.87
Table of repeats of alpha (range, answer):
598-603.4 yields 25.1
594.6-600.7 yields 24.4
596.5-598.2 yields 24.4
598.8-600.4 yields 24.2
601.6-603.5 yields 26.3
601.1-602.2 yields 25.9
